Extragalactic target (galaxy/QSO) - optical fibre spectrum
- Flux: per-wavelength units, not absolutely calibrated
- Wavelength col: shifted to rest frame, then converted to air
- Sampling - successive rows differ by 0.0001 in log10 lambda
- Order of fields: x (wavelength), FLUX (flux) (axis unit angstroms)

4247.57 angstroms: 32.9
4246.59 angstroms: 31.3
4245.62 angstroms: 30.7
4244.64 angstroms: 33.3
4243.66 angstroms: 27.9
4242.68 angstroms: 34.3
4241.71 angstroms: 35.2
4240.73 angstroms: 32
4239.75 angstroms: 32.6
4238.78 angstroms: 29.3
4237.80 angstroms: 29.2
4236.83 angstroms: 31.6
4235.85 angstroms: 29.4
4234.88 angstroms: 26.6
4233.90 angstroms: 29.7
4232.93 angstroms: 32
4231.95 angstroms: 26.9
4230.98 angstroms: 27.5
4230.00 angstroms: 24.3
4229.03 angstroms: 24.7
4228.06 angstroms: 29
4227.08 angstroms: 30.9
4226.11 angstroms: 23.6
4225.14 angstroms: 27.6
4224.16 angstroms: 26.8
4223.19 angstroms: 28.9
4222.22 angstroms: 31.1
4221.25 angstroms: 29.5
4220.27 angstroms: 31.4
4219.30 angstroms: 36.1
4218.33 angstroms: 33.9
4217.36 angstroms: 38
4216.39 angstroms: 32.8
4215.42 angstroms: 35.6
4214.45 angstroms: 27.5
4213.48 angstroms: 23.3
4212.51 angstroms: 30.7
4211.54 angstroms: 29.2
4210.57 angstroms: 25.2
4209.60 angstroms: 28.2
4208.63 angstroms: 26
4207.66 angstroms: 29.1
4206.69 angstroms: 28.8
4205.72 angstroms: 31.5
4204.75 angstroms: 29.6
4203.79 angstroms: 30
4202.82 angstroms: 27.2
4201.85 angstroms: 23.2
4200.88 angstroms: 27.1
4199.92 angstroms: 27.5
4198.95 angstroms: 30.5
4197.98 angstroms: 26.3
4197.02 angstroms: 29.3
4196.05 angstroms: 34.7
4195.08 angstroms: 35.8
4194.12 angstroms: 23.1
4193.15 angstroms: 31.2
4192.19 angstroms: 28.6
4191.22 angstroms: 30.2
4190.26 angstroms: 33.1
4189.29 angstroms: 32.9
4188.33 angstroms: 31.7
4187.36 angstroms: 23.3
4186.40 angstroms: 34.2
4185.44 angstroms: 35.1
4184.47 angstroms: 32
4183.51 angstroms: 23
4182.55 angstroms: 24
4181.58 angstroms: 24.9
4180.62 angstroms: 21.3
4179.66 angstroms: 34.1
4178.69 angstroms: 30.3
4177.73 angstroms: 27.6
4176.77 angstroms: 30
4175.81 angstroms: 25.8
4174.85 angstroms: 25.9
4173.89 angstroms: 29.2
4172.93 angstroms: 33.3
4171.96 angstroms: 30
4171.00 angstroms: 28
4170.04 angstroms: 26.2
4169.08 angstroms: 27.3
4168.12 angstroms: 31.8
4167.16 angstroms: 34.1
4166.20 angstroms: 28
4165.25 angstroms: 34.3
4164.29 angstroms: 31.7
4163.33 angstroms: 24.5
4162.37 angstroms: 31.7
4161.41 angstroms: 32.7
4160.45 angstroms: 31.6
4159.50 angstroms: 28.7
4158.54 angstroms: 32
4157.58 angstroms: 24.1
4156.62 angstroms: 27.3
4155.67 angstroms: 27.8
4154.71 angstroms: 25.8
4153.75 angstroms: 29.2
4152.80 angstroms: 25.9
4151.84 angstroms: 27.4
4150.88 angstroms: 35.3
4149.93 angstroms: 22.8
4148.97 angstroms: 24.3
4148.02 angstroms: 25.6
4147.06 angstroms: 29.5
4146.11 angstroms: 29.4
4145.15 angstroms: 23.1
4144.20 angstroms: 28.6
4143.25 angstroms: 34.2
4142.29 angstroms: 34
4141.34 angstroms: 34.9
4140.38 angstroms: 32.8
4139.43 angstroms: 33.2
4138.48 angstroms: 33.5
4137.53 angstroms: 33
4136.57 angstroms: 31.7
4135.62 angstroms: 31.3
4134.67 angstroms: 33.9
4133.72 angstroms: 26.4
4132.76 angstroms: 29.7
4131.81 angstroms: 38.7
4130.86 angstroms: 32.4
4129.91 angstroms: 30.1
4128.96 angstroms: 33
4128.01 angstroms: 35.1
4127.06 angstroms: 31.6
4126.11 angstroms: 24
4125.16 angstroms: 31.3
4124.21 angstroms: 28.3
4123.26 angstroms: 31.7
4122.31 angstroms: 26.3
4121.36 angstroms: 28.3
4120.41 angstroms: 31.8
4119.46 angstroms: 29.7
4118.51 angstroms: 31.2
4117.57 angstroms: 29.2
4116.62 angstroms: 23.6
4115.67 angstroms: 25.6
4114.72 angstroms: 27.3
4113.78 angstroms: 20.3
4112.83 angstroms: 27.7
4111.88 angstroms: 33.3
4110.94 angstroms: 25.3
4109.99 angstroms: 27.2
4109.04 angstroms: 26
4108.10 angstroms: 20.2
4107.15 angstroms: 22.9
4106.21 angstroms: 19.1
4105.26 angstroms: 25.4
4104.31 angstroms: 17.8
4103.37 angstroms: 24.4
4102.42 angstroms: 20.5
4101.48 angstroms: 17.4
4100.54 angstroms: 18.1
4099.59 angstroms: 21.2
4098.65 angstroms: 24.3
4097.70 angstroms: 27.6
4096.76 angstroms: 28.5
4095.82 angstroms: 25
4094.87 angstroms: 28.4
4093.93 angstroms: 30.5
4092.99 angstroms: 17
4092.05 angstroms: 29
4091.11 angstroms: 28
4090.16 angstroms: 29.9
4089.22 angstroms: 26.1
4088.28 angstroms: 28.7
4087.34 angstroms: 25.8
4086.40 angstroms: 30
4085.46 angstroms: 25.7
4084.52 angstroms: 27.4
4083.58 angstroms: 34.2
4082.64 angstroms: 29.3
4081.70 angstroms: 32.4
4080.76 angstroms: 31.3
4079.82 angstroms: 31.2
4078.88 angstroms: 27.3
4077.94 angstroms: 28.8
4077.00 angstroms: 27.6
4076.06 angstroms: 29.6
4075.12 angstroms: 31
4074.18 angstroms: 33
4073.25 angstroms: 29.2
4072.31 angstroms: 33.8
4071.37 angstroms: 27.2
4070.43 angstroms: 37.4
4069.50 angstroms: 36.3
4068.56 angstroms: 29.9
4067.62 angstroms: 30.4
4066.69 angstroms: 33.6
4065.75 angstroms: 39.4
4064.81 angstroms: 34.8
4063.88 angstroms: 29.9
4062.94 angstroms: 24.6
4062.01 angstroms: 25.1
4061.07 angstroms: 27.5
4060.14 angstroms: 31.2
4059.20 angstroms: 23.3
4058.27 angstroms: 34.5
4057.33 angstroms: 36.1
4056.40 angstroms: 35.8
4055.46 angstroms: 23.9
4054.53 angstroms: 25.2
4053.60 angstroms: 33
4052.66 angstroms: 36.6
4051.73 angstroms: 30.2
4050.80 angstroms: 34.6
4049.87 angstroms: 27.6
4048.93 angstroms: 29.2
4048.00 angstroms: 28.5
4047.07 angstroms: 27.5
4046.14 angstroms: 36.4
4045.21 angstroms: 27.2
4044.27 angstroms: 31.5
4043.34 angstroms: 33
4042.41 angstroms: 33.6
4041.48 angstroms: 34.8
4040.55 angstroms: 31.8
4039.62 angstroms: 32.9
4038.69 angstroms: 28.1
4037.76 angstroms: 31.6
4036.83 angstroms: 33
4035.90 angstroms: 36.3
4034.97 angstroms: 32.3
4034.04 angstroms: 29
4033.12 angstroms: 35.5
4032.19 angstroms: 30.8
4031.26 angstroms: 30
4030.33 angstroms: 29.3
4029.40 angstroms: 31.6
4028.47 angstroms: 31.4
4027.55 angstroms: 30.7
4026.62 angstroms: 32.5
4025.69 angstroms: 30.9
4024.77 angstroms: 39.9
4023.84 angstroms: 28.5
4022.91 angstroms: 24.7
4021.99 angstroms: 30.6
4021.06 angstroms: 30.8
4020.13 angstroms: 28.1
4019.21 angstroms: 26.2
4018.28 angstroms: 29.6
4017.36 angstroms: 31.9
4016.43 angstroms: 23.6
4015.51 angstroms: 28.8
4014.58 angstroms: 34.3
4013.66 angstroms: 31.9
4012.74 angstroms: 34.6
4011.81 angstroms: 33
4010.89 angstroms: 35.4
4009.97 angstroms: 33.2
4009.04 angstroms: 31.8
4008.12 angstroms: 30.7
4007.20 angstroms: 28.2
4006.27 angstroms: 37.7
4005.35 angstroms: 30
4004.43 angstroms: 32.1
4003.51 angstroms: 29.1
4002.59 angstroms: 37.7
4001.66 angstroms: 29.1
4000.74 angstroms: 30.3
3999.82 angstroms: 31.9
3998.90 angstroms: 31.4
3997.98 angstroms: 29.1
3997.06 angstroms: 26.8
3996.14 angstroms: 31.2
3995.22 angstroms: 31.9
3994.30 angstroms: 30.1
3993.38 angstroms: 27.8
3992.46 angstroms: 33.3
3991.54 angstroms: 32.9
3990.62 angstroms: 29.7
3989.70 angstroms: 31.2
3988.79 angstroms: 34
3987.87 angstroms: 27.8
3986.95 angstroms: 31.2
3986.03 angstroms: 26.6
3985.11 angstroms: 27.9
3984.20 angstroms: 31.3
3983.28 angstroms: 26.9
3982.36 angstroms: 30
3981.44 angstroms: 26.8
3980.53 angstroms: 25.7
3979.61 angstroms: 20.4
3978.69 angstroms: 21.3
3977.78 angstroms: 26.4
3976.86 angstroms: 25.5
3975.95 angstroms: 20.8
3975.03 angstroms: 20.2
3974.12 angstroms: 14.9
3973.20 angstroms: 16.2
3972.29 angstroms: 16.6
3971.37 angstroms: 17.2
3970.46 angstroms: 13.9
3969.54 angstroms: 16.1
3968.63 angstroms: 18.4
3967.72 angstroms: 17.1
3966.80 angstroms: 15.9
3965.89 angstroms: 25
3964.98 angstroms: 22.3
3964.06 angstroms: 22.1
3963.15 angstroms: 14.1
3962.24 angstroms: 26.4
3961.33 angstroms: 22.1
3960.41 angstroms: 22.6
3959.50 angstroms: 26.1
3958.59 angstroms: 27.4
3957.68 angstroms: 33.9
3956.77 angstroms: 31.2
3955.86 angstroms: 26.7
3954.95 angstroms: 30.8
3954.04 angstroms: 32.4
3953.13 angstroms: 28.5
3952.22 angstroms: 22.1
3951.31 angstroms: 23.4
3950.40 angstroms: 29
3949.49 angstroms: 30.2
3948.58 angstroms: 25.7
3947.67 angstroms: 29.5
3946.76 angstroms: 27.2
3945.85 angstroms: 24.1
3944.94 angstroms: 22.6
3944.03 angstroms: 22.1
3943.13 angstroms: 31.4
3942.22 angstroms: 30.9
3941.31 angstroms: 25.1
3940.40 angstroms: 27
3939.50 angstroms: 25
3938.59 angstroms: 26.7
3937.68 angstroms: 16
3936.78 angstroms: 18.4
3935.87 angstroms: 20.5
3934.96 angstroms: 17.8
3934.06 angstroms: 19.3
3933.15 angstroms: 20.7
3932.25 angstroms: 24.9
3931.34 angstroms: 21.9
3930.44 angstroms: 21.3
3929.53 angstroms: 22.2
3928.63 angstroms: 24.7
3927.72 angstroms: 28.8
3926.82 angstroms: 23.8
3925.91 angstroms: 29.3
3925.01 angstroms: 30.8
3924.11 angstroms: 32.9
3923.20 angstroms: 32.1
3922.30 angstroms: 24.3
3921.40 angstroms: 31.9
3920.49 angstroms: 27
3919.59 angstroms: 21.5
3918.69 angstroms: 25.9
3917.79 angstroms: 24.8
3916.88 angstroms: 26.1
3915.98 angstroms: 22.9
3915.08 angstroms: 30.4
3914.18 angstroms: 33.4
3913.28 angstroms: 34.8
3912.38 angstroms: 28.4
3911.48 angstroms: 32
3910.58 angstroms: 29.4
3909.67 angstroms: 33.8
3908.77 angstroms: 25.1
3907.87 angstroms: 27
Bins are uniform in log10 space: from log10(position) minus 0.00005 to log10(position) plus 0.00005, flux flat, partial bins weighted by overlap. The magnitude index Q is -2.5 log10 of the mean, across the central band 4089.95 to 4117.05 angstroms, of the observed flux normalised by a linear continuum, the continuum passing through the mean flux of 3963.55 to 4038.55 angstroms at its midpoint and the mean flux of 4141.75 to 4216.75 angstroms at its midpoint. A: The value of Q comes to 0.17 mag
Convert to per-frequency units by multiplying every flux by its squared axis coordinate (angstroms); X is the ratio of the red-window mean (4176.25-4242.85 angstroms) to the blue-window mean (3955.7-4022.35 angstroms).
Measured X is 1.2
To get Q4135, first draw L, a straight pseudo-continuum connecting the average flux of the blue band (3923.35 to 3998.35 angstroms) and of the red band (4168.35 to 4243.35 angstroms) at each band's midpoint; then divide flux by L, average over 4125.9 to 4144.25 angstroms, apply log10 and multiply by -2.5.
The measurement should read -0.15 mag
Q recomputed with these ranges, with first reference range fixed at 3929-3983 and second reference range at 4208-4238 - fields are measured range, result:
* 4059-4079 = -0.183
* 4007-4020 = -0.246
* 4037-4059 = -0.229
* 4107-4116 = 0.047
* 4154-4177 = -0.047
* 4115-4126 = -0.063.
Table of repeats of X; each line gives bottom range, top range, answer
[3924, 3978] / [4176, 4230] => 1.40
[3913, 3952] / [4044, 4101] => 1.23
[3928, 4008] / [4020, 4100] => 1.23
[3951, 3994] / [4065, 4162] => 1.24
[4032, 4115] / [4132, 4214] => 1.06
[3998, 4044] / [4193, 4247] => 1.04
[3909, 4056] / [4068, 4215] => 1.11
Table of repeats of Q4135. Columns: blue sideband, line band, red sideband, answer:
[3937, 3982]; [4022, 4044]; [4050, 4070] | -0.094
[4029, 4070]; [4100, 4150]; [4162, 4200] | 0.079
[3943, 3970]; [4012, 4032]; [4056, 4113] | -0.154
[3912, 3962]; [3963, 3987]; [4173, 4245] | 0.217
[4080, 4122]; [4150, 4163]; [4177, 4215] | -0.047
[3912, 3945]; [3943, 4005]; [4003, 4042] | 0.095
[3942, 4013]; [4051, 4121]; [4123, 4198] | 0.017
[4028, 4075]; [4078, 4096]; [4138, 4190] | 0.088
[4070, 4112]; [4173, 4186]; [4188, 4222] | 0.043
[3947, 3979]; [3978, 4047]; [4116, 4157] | -0.216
